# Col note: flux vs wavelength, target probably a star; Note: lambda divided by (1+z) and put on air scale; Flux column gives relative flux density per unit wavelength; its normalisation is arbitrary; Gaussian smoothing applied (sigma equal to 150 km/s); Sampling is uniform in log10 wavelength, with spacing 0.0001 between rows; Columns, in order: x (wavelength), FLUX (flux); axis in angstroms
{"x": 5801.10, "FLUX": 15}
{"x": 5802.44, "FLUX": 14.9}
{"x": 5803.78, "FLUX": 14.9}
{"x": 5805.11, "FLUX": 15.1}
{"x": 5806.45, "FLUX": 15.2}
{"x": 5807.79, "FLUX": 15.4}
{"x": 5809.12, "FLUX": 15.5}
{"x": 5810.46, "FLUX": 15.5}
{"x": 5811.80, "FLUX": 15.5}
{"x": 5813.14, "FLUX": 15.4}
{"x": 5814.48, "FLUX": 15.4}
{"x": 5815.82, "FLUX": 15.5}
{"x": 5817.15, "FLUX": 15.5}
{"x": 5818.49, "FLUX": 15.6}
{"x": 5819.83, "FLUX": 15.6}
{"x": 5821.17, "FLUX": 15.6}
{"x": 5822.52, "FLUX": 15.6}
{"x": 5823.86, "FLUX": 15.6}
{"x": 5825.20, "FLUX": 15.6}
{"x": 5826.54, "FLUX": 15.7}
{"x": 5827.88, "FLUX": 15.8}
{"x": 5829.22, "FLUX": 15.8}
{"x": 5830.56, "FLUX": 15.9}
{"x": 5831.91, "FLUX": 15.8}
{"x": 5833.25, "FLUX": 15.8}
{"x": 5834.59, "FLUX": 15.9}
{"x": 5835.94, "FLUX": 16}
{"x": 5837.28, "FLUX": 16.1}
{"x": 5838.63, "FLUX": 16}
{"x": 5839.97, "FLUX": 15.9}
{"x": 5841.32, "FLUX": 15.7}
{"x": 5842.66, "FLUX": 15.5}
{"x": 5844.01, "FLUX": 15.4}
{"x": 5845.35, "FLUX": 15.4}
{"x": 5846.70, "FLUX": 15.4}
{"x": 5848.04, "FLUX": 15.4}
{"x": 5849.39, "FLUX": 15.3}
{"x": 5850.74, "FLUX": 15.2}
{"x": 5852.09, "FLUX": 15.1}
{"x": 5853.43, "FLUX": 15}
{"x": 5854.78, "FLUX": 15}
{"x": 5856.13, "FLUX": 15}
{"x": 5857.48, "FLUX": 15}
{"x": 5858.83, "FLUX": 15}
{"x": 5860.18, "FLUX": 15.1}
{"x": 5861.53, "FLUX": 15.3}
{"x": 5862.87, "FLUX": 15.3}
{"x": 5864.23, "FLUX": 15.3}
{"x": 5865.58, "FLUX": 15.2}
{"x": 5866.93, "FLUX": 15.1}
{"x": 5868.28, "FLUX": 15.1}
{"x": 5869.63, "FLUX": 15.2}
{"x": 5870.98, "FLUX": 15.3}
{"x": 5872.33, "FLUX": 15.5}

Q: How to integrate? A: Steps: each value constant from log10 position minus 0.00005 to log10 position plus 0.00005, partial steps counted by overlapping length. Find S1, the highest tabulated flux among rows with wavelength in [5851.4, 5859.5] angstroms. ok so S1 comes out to 15.1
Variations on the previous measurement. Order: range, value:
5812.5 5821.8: 15.6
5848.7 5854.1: 15.3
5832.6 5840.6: 16.1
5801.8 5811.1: 15.5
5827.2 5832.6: 15.9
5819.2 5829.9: 15.8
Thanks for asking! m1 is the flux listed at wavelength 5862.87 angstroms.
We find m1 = 15.3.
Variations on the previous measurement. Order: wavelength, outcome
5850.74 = 15.2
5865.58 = 15.2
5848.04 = 15.4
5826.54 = 15.7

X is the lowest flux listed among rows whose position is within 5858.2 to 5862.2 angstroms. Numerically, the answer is 15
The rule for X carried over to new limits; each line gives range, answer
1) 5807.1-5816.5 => 15.4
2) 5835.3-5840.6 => 15.9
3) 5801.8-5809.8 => 14.9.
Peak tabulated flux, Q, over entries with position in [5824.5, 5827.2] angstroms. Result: 15.7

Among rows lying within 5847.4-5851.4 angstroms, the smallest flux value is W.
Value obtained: 15.2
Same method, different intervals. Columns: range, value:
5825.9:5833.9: 15.7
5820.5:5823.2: 15.6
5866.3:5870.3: 15.1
